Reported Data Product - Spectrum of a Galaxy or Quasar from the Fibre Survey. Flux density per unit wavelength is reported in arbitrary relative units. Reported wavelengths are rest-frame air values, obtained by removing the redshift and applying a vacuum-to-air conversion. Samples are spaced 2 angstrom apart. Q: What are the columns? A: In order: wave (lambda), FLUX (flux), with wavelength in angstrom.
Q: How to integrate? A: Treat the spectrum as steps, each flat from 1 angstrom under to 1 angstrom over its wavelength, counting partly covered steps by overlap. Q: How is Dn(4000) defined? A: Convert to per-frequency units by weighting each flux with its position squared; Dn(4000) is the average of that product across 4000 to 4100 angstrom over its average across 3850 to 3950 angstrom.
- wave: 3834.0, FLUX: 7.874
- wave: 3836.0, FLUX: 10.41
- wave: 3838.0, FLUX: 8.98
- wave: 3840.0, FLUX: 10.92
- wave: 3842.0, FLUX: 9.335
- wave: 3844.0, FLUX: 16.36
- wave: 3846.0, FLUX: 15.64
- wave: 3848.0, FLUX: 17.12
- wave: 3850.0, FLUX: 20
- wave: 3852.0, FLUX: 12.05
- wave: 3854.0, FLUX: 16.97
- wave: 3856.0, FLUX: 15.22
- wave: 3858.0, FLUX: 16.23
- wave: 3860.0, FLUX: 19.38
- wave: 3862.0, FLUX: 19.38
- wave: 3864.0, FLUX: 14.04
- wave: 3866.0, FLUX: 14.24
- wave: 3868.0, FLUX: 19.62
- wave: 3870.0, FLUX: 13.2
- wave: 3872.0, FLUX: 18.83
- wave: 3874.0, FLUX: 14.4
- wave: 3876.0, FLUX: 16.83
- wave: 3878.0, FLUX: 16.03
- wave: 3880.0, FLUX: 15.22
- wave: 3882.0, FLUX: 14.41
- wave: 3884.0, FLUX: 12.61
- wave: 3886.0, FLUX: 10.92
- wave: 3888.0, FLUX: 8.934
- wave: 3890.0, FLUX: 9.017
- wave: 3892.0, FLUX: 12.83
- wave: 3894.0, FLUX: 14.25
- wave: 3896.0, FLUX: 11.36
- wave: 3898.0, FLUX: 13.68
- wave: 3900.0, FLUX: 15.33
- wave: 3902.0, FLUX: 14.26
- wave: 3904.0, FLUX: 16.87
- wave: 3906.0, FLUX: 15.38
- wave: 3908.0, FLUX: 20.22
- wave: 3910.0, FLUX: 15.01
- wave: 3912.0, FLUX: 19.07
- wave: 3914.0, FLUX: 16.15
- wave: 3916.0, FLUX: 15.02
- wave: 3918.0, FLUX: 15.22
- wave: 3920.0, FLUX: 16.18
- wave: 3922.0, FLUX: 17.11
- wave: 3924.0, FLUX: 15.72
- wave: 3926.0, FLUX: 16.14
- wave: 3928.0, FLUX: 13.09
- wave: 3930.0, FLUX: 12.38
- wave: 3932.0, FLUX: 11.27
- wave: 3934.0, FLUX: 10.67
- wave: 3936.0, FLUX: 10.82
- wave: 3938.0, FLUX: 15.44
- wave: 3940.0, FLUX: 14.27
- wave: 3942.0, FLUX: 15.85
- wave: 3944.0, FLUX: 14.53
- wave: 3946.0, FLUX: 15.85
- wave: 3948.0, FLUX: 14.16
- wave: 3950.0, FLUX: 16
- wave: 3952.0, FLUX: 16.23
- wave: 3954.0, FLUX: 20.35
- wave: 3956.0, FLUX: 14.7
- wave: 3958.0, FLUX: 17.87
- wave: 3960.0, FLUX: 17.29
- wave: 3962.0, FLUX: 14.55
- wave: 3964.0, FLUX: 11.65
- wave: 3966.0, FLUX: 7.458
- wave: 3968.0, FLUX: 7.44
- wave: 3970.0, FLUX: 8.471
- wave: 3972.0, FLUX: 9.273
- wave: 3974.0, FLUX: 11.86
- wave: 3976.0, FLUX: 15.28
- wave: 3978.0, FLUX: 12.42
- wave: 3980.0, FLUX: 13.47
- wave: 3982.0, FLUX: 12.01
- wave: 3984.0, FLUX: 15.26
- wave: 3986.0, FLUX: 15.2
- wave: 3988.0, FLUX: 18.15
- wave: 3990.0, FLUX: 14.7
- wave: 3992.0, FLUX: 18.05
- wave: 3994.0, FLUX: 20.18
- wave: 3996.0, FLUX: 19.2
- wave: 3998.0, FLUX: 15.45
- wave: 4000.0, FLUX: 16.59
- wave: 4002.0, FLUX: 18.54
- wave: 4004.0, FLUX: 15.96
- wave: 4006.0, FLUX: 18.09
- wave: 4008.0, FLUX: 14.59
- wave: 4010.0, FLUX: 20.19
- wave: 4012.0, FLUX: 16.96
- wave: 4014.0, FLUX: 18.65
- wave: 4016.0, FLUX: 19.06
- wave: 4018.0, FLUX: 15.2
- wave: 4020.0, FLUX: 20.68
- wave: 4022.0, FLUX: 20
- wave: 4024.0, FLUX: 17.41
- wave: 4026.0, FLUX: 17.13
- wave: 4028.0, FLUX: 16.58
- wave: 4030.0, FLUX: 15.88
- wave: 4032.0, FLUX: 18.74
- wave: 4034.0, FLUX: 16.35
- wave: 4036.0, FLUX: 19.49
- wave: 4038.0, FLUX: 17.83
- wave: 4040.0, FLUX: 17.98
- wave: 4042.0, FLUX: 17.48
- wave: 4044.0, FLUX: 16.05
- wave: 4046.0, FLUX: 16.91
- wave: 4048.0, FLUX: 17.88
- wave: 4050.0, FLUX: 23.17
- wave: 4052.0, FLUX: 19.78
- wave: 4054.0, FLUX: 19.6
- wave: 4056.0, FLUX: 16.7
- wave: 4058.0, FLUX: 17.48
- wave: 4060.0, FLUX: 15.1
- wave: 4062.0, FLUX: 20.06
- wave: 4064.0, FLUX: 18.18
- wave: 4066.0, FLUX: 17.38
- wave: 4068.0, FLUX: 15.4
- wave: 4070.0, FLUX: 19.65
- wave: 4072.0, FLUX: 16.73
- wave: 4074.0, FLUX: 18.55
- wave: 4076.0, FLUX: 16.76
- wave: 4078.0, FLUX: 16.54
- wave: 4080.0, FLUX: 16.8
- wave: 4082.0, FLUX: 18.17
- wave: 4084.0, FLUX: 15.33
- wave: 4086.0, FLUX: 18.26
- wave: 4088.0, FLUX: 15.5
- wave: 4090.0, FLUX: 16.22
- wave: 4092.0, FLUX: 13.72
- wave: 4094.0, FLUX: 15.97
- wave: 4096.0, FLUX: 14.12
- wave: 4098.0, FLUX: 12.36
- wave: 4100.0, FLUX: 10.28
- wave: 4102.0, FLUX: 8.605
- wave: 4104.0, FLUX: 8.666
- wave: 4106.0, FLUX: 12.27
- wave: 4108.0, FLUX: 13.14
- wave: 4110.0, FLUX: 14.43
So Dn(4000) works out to 1.25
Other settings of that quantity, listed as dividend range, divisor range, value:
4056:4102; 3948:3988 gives 1.25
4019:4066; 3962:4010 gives 1.29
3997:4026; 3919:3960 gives 1.22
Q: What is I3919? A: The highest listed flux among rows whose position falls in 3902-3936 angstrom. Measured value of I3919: 20.22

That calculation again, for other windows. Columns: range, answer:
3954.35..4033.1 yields 20.68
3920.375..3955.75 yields 20.35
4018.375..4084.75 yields 23.17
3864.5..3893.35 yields 19.62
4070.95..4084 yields 18.55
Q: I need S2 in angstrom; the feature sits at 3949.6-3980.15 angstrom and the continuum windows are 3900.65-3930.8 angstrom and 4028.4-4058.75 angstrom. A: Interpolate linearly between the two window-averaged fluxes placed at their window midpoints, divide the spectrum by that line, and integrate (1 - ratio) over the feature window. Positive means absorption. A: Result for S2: 6.13 angstrom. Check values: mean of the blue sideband 15.9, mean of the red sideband 18.1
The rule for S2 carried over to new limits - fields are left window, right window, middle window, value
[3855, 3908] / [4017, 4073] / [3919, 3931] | 0.40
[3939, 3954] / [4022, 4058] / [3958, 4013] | 6.08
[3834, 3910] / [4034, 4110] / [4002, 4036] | -3.96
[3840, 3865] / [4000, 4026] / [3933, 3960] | 2.85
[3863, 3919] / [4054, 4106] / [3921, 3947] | 1.53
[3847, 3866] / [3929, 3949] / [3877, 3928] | 0.56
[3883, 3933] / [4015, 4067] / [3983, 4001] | -0.35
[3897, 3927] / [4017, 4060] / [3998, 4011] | 0.20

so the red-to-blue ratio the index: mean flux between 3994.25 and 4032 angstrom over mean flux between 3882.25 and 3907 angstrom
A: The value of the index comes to 1.36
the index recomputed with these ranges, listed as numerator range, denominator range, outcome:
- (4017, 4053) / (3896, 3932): 1.17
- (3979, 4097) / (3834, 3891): 1.20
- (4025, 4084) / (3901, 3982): 1.23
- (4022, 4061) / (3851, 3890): 1.19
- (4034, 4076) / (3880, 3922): 1.25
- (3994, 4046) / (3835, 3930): 1.19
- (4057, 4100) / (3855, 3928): 1.08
